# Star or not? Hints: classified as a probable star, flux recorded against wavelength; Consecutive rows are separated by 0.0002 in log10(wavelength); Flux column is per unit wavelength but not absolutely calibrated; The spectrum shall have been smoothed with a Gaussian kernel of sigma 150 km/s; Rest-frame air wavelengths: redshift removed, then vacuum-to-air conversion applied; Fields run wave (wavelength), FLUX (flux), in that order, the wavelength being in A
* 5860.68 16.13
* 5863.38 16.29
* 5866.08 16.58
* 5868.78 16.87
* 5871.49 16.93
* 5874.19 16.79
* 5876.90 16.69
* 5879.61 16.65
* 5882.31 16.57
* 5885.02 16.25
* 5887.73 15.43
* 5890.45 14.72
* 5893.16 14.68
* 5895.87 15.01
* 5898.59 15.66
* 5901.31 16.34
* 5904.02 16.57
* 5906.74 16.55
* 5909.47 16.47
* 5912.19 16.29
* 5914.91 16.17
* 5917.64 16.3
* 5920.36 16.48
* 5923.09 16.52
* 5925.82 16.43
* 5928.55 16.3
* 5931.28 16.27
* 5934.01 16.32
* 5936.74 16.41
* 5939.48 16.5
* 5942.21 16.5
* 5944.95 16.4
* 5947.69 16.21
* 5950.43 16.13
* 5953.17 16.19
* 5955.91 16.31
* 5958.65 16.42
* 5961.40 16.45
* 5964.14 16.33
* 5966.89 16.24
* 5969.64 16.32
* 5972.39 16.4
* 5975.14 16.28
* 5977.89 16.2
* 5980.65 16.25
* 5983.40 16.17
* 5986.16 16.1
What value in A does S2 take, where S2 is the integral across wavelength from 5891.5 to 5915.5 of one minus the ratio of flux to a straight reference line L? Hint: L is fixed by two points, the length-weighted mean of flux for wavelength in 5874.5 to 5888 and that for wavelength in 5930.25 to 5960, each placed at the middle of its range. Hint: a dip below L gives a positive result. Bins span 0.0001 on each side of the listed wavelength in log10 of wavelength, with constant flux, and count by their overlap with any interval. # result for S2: 0.65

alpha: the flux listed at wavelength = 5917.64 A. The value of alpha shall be 16.3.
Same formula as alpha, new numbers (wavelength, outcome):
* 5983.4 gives 16.17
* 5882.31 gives 16.57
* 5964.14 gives 16.33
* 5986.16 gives 16.1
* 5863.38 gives 16.29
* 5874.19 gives 16.79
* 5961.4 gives 16.45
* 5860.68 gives 16.13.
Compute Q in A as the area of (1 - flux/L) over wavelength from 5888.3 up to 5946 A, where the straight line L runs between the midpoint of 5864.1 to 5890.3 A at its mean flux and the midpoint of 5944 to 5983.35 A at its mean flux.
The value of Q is 0.8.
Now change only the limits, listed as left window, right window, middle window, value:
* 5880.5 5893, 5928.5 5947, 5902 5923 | -0.5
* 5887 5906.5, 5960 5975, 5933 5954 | -0.3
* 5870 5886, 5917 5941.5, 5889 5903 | 1.1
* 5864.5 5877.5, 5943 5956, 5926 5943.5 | 0.0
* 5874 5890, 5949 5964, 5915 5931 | -0.1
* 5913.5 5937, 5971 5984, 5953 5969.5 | 0.0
